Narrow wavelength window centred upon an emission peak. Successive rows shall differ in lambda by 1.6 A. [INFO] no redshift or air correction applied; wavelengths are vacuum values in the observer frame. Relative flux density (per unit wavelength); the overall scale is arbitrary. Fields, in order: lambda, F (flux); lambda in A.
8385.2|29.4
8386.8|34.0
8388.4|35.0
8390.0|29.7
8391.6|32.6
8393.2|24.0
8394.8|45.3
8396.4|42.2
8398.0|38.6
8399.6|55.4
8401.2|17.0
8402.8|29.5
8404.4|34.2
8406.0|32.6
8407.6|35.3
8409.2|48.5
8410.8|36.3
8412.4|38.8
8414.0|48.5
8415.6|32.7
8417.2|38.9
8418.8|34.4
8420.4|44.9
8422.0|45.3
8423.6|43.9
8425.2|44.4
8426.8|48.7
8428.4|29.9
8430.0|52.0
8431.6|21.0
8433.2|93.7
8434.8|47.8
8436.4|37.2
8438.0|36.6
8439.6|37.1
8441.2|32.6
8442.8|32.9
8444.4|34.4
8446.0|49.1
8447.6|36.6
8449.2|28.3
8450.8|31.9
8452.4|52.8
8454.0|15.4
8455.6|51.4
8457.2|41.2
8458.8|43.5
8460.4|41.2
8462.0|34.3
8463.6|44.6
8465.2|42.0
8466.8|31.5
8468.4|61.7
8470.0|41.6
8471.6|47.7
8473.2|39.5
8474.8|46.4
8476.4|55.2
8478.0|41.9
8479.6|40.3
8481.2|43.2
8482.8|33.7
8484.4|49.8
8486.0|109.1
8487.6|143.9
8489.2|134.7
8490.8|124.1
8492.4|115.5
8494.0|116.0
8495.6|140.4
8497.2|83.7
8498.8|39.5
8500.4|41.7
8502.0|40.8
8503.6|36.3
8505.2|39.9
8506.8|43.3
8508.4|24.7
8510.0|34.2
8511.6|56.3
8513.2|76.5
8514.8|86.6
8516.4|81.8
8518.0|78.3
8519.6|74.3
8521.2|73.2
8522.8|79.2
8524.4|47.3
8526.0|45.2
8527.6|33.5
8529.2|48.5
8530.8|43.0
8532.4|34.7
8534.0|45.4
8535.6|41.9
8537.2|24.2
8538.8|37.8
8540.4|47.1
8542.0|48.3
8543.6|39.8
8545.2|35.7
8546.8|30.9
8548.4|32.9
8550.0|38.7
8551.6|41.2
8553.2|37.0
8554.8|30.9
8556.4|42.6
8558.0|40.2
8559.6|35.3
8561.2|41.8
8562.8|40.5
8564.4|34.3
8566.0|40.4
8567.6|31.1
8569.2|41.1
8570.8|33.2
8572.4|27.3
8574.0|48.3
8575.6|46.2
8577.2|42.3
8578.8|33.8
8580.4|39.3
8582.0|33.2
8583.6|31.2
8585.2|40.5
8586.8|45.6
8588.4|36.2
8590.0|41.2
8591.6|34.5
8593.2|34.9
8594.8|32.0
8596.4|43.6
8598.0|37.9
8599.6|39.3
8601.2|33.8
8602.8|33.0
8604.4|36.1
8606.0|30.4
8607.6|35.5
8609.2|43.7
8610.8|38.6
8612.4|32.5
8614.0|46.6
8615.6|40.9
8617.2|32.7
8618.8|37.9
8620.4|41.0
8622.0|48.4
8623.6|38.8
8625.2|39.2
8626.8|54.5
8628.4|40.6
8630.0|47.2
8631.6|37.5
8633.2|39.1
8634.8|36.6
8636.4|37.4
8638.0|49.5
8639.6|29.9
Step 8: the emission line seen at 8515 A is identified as [N II] 6583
